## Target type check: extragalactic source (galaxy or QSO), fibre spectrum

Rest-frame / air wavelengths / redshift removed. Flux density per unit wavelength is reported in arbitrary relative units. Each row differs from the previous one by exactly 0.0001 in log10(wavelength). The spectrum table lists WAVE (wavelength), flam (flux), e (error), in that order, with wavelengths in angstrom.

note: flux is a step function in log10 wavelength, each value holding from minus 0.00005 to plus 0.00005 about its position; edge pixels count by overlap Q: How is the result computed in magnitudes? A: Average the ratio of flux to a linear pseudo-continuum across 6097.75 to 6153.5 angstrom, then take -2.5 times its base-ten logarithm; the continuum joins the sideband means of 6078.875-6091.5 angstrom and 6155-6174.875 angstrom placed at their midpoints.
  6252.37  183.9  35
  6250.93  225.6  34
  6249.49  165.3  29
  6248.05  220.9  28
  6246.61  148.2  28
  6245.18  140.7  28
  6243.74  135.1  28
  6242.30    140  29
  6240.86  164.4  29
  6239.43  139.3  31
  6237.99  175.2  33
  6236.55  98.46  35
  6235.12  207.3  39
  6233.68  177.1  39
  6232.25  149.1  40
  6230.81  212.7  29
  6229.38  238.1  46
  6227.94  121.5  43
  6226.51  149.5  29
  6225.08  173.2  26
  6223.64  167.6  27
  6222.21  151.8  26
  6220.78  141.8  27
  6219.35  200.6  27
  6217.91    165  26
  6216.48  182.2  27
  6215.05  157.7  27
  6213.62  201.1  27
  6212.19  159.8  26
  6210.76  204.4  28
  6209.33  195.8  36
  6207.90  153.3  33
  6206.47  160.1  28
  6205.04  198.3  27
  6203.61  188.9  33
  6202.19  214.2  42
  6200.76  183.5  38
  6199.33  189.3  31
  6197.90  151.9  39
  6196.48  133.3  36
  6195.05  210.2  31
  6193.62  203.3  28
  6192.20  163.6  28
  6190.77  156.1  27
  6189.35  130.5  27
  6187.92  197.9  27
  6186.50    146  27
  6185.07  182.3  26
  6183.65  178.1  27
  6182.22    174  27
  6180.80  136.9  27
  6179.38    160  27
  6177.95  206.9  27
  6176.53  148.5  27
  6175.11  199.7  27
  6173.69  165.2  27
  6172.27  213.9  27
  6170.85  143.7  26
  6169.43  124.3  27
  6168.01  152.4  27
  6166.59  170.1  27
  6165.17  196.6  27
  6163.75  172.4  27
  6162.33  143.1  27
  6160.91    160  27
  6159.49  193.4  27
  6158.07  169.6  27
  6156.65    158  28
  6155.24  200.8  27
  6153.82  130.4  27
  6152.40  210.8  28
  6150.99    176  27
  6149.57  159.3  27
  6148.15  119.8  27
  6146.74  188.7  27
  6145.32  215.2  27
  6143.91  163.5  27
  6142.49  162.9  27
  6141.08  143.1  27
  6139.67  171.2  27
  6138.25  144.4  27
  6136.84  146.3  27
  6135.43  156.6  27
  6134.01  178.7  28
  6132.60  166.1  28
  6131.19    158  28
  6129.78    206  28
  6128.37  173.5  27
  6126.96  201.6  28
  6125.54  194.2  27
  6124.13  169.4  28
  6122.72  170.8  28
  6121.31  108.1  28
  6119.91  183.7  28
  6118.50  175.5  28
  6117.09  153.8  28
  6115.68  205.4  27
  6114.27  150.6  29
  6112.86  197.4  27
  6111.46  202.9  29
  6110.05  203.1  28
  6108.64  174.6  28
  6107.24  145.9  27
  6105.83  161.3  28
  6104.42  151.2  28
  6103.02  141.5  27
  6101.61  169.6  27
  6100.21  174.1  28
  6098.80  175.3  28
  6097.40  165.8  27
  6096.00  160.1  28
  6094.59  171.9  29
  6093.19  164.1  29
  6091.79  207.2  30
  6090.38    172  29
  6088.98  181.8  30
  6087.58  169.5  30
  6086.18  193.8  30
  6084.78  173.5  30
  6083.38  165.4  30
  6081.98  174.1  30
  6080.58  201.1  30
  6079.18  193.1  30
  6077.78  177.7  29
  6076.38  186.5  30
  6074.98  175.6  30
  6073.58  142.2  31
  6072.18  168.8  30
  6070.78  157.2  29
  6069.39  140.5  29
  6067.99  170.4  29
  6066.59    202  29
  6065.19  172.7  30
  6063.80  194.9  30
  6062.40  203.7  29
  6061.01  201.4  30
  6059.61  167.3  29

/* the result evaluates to 0.03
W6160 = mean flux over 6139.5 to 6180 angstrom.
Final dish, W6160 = 170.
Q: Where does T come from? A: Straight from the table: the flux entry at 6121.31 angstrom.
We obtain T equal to 108.1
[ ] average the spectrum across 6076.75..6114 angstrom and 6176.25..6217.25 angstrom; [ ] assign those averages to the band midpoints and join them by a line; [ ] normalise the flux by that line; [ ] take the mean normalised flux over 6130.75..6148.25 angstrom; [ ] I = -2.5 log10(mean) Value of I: 0.07 mag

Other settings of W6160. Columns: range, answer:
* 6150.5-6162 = 174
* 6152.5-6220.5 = 173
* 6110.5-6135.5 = 176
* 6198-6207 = 187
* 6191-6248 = 171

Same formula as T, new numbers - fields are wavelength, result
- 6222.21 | 151.8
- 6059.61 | 167.3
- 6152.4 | 210.8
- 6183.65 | 178.1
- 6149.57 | 159.3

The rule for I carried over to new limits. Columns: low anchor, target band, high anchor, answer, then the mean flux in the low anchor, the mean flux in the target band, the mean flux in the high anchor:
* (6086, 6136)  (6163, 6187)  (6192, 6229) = 0.03 mag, 173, 169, 175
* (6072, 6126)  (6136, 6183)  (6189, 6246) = 0.03 mag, 173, 167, 170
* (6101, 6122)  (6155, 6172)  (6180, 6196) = 0.03 mag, 168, 166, 170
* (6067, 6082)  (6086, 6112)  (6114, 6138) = -0.01 mag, 172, 172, 170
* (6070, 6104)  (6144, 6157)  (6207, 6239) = -0.01 mag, 173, 173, 172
